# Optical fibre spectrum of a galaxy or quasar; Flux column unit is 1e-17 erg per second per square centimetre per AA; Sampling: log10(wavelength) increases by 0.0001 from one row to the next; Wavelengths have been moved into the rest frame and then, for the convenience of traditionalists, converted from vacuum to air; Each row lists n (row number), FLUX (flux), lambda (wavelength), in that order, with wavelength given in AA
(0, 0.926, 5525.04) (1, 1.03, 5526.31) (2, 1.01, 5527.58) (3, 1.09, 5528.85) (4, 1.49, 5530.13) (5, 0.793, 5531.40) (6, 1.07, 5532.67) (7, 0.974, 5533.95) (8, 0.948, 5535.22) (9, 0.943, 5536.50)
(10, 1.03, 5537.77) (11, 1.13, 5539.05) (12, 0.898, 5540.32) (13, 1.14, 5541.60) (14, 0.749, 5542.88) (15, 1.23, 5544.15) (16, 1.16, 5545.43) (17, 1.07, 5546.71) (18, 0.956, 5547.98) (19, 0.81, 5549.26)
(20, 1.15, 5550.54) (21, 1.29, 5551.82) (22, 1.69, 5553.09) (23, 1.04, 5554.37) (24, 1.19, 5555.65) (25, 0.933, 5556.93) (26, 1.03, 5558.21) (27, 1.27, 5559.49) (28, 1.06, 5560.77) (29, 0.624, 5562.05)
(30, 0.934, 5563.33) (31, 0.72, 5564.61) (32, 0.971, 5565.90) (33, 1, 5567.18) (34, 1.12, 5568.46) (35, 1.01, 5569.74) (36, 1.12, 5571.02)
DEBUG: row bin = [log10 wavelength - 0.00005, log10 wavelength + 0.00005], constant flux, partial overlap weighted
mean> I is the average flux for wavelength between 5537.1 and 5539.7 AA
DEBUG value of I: 1.08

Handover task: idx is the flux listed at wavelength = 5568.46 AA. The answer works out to 1.12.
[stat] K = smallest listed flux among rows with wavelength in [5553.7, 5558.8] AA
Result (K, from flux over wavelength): 0.933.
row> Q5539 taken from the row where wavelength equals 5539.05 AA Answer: 1.13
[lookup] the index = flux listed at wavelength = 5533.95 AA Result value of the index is 0.974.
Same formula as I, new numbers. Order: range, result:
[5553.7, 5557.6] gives 1.06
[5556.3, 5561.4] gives 1.07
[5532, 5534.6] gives 1.02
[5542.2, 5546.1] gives 1.05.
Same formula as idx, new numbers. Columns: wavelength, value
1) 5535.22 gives 0.948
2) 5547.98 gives 0.956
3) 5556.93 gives 0.933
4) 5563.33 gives 0.934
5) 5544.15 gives 1.23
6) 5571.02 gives 1.12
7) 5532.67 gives 1.07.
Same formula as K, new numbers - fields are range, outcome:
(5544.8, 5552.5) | 0.81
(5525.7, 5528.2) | 1.01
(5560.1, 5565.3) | 0.624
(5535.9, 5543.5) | 0.749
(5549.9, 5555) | 1.04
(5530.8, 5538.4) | 0.793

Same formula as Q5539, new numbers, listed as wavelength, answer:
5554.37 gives 1.04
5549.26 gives 0.81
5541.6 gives 1.14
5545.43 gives 1.16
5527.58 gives 1.01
